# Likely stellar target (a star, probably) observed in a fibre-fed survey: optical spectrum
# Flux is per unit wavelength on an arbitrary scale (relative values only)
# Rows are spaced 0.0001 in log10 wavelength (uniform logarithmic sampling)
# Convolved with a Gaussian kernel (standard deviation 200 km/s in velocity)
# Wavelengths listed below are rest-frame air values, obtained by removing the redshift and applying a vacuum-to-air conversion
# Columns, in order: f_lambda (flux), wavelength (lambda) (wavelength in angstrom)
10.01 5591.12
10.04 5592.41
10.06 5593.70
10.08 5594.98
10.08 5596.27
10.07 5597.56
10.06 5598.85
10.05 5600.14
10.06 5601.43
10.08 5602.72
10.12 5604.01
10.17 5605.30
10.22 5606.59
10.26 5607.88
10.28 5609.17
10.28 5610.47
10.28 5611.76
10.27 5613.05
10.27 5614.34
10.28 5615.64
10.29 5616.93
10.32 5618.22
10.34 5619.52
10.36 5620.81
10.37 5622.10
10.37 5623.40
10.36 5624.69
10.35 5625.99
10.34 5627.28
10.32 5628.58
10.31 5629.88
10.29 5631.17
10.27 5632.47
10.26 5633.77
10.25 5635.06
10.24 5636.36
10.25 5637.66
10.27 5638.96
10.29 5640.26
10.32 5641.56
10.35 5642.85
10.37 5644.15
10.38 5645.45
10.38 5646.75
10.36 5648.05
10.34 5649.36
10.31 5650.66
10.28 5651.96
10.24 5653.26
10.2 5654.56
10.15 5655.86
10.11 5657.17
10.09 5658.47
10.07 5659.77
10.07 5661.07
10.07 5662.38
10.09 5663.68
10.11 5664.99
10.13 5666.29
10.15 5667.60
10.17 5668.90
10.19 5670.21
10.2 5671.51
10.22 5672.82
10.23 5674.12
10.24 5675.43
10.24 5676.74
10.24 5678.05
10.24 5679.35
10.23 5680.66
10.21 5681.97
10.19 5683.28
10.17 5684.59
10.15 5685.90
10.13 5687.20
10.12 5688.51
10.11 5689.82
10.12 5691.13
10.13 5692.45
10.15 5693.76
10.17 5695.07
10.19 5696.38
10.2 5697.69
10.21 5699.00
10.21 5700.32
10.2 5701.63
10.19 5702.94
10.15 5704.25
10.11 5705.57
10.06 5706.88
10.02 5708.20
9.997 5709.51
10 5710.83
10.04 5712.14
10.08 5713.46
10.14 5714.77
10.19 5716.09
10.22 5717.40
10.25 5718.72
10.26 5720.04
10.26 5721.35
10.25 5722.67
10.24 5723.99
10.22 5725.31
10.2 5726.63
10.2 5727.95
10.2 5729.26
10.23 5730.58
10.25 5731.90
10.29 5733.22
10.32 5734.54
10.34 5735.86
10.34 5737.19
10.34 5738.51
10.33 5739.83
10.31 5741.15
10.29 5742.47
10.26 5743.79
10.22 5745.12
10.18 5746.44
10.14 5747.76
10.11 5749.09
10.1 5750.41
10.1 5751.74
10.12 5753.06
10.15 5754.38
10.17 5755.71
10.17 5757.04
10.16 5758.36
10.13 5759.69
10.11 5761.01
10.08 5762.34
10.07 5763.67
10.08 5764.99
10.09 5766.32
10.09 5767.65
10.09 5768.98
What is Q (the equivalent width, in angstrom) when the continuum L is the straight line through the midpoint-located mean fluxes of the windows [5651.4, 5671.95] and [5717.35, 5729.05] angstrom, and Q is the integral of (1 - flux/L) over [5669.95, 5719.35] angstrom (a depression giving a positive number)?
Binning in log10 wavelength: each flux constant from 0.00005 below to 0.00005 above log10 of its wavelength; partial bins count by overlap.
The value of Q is 0.2 angstrom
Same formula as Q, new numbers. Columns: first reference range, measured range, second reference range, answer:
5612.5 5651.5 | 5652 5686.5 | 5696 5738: 0.3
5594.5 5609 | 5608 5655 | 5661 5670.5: -0.9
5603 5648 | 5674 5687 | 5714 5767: 0.1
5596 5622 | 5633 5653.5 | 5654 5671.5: -0.3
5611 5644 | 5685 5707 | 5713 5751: 0.2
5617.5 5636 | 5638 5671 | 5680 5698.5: 0.1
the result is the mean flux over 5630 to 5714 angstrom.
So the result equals 10.2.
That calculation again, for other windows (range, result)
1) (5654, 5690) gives 10.2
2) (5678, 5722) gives 10.2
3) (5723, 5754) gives 10.2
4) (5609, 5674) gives 10.3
